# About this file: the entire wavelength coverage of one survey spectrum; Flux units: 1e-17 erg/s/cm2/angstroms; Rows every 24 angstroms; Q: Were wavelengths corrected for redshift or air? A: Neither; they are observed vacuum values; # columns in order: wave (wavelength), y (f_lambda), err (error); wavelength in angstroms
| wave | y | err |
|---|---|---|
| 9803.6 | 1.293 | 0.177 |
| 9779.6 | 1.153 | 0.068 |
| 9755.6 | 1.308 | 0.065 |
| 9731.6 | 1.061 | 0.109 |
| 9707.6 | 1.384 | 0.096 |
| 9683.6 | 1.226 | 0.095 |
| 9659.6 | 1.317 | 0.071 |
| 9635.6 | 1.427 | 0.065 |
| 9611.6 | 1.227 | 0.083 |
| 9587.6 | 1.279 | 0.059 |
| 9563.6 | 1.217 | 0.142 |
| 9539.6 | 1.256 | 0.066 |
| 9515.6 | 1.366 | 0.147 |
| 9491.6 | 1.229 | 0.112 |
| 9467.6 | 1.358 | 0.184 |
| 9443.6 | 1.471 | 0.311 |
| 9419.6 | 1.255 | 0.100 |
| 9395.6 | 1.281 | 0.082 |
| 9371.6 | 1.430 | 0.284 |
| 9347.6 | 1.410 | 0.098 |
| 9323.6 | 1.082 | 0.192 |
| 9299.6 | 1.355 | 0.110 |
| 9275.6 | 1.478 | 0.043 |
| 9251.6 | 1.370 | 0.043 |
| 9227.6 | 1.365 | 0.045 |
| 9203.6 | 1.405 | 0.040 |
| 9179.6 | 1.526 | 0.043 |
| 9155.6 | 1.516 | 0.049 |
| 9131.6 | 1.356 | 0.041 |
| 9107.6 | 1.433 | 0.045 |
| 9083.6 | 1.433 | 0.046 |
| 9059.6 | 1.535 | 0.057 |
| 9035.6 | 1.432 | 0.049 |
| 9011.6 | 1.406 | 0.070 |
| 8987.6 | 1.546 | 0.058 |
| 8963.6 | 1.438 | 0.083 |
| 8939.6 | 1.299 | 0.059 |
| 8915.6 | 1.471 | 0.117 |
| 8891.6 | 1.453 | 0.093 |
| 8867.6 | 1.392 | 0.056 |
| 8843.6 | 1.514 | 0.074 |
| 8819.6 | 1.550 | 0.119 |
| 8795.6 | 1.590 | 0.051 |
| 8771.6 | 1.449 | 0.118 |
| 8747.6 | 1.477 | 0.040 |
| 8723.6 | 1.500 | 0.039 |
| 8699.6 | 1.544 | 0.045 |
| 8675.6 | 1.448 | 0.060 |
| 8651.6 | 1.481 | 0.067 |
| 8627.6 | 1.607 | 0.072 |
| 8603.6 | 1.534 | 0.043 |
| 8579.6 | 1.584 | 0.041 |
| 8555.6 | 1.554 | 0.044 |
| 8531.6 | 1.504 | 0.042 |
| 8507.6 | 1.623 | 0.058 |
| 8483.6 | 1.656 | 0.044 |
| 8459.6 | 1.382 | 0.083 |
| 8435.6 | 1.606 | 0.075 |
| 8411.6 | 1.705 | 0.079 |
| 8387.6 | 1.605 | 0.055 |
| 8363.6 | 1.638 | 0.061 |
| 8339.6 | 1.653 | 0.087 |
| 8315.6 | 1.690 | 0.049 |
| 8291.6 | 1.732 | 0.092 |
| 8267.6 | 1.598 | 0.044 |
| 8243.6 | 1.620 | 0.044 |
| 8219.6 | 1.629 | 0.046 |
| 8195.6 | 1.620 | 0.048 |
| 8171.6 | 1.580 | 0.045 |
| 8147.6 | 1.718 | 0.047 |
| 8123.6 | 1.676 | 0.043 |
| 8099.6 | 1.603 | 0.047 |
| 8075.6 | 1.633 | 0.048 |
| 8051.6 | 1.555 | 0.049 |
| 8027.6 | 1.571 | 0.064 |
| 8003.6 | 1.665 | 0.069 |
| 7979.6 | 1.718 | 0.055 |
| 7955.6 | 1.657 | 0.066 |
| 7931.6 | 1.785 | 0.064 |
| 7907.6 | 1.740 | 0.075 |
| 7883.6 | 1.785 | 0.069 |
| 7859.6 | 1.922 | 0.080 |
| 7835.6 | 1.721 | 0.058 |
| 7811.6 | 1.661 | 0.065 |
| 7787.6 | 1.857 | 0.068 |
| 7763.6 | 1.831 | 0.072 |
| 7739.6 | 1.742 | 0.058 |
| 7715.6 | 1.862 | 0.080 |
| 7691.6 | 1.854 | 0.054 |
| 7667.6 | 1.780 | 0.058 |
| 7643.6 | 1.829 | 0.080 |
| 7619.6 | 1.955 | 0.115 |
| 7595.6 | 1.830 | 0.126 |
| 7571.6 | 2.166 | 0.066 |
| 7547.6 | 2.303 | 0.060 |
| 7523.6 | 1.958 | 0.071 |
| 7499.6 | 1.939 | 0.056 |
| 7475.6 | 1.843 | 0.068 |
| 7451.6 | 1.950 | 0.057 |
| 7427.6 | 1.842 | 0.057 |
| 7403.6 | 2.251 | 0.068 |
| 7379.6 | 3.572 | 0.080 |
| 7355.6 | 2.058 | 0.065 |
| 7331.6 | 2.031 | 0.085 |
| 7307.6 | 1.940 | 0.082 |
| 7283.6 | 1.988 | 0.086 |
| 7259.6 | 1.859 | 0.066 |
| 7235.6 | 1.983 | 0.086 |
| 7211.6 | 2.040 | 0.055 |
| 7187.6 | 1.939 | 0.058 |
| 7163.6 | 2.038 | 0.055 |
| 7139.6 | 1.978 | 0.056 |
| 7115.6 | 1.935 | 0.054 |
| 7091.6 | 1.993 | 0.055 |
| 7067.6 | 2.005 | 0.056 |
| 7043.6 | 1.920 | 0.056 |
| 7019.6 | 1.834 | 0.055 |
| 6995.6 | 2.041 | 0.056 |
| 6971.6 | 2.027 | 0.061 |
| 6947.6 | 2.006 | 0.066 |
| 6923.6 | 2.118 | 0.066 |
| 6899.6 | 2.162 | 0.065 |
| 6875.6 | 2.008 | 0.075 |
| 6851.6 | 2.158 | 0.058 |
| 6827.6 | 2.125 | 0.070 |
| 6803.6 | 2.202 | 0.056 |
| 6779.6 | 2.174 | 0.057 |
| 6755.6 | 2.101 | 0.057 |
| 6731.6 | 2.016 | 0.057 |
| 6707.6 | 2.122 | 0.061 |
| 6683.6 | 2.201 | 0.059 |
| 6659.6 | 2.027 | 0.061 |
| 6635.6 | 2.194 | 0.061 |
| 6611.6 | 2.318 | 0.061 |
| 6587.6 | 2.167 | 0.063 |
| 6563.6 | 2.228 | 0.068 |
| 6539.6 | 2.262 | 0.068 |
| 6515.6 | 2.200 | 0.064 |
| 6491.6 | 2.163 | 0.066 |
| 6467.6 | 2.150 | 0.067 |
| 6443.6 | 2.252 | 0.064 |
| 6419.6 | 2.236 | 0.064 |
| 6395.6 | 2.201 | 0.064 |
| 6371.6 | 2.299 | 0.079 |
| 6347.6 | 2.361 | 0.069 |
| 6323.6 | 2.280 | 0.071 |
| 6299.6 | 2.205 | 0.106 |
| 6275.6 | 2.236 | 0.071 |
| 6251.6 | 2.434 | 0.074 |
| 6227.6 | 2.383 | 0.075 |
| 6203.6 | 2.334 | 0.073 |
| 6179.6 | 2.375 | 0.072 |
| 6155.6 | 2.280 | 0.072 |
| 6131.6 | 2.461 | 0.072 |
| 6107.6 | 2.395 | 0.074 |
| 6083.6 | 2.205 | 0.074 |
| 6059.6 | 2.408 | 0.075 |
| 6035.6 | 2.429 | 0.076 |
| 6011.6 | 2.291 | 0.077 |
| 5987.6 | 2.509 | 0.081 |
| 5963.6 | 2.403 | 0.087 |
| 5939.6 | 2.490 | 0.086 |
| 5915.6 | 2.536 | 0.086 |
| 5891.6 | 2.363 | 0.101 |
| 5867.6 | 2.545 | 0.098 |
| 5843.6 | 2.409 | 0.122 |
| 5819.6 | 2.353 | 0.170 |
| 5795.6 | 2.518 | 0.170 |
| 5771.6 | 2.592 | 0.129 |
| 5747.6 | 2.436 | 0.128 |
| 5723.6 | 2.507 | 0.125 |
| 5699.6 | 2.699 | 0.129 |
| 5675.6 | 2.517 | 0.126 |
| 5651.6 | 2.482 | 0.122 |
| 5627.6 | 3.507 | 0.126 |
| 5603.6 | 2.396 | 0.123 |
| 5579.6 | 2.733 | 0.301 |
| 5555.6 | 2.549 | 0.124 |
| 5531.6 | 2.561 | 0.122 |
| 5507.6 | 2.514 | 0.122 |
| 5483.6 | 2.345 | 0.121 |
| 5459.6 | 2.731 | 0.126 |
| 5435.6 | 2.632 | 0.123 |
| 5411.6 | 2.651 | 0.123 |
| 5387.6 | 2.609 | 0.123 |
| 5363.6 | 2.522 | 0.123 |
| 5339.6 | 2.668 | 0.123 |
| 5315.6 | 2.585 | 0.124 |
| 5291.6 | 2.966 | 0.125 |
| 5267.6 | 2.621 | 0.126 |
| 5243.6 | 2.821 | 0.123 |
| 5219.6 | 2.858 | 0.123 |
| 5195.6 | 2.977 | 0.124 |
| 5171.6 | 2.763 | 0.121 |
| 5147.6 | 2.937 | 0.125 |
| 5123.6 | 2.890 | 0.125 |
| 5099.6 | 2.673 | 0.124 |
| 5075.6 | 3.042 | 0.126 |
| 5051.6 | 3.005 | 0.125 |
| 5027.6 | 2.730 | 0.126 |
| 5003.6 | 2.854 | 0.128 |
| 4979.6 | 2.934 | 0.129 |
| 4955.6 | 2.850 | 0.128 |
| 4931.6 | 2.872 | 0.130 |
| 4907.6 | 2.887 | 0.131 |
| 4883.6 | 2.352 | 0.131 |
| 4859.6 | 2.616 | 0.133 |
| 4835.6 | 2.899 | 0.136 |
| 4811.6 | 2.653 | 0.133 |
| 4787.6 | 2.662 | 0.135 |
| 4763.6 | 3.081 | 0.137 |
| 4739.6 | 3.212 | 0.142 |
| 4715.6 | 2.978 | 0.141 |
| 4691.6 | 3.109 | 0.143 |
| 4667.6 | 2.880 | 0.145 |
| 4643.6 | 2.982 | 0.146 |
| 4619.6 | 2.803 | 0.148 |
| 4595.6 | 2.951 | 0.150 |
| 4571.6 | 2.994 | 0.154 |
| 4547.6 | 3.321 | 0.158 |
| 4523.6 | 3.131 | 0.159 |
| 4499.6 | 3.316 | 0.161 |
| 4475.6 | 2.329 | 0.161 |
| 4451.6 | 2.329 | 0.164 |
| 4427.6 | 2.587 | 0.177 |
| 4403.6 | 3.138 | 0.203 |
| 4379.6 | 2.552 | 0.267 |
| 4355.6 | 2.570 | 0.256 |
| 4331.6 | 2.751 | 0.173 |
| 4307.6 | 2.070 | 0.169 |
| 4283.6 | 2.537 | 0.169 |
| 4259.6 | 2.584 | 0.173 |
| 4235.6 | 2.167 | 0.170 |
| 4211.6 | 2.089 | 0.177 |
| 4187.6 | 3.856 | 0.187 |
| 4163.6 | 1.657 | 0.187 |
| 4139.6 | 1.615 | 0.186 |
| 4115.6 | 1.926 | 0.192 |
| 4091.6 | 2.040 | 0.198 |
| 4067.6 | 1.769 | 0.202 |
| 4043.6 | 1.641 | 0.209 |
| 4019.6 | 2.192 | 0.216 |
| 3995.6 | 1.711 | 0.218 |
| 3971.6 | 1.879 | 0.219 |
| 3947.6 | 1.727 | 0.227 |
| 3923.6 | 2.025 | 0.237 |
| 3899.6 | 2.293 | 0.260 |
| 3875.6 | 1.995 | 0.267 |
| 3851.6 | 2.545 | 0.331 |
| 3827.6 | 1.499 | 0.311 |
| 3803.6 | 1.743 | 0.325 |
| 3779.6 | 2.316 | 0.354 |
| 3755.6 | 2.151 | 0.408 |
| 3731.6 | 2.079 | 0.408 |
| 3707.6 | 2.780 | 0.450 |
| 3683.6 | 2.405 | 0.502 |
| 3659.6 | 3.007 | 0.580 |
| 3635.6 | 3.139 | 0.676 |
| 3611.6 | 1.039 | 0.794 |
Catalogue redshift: 0.124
